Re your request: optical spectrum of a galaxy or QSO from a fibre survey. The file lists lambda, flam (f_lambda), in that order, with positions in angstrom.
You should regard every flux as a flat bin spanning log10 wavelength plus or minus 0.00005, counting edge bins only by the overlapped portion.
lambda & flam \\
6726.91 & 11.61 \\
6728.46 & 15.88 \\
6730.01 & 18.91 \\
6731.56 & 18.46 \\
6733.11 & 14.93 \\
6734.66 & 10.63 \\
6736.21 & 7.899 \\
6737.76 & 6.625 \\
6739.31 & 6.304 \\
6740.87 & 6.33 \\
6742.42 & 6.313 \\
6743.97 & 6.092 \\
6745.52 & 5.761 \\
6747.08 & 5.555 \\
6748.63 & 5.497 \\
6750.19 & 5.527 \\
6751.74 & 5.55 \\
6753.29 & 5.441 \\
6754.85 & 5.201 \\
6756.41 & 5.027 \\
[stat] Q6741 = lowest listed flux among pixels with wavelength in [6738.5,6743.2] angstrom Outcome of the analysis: 6.304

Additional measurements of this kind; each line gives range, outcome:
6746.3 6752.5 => 5.497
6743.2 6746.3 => 5.761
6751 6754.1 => 5.441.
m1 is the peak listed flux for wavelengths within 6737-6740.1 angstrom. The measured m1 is 6.625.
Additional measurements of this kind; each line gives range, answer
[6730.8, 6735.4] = 18.46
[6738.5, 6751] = 6.33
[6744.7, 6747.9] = 5.761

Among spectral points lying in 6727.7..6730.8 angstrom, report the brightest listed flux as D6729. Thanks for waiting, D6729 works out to 18.91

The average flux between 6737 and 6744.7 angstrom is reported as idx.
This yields 6.33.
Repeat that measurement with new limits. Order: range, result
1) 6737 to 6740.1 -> 6.45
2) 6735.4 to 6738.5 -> 7.31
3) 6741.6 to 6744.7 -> 6.22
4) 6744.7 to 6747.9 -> 5.66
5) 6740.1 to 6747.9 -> 6.01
